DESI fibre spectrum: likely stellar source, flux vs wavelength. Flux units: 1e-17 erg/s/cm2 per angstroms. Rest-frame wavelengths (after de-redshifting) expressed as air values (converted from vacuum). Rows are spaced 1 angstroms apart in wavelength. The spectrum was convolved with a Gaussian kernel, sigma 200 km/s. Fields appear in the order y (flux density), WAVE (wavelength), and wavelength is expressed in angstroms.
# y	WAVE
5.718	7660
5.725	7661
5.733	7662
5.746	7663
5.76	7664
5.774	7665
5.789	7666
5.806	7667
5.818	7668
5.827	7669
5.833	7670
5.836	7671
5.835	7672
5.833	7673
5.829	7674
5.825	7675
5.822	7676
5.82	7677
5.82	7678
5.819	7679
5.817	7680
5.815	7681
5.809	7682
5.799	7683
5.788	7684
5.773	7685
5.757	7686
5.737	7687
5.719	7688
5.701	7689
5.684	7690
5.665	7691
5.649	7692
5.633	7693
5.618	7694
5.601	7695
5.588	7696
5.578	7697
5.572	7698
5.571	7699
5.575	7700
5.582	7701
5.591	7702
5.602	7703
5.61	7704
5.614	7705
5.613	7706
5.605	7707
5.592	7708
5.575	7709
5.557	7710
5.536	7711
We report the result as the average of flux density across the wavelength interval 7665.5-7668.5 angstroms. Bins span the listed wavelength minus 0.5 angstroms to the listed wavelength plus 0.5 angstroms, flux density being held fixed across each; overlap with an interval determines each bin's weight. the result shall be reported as 5.8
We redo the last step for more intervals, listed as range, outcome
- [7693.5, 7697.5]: 5.6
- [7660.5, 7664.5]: 5.74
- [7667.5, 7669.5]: 5.82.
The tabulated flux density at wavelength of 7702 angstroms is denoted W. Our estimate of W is 5.591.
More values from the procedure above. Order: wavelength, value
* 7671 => 5.836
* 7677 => 5.82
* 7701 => 5.582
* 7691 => 5.665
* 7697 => 5.578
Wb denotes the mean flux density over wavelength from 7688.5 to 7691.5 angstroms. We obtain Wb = 5.68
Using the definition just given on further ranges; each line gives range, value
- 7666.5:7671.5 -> 5.82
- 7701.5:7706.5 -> 5.61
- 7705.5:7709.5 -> 5.6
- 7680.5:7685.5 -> 5.8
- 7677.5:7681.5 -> 5.82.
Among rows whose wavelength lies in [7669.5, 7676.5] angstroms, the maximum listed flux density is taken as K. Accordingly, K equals 5.836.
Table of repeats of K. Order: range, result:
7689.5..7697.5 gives 5.684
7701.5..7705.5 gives 5.614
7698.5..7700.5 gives 5.575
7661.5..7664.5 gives 5.76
